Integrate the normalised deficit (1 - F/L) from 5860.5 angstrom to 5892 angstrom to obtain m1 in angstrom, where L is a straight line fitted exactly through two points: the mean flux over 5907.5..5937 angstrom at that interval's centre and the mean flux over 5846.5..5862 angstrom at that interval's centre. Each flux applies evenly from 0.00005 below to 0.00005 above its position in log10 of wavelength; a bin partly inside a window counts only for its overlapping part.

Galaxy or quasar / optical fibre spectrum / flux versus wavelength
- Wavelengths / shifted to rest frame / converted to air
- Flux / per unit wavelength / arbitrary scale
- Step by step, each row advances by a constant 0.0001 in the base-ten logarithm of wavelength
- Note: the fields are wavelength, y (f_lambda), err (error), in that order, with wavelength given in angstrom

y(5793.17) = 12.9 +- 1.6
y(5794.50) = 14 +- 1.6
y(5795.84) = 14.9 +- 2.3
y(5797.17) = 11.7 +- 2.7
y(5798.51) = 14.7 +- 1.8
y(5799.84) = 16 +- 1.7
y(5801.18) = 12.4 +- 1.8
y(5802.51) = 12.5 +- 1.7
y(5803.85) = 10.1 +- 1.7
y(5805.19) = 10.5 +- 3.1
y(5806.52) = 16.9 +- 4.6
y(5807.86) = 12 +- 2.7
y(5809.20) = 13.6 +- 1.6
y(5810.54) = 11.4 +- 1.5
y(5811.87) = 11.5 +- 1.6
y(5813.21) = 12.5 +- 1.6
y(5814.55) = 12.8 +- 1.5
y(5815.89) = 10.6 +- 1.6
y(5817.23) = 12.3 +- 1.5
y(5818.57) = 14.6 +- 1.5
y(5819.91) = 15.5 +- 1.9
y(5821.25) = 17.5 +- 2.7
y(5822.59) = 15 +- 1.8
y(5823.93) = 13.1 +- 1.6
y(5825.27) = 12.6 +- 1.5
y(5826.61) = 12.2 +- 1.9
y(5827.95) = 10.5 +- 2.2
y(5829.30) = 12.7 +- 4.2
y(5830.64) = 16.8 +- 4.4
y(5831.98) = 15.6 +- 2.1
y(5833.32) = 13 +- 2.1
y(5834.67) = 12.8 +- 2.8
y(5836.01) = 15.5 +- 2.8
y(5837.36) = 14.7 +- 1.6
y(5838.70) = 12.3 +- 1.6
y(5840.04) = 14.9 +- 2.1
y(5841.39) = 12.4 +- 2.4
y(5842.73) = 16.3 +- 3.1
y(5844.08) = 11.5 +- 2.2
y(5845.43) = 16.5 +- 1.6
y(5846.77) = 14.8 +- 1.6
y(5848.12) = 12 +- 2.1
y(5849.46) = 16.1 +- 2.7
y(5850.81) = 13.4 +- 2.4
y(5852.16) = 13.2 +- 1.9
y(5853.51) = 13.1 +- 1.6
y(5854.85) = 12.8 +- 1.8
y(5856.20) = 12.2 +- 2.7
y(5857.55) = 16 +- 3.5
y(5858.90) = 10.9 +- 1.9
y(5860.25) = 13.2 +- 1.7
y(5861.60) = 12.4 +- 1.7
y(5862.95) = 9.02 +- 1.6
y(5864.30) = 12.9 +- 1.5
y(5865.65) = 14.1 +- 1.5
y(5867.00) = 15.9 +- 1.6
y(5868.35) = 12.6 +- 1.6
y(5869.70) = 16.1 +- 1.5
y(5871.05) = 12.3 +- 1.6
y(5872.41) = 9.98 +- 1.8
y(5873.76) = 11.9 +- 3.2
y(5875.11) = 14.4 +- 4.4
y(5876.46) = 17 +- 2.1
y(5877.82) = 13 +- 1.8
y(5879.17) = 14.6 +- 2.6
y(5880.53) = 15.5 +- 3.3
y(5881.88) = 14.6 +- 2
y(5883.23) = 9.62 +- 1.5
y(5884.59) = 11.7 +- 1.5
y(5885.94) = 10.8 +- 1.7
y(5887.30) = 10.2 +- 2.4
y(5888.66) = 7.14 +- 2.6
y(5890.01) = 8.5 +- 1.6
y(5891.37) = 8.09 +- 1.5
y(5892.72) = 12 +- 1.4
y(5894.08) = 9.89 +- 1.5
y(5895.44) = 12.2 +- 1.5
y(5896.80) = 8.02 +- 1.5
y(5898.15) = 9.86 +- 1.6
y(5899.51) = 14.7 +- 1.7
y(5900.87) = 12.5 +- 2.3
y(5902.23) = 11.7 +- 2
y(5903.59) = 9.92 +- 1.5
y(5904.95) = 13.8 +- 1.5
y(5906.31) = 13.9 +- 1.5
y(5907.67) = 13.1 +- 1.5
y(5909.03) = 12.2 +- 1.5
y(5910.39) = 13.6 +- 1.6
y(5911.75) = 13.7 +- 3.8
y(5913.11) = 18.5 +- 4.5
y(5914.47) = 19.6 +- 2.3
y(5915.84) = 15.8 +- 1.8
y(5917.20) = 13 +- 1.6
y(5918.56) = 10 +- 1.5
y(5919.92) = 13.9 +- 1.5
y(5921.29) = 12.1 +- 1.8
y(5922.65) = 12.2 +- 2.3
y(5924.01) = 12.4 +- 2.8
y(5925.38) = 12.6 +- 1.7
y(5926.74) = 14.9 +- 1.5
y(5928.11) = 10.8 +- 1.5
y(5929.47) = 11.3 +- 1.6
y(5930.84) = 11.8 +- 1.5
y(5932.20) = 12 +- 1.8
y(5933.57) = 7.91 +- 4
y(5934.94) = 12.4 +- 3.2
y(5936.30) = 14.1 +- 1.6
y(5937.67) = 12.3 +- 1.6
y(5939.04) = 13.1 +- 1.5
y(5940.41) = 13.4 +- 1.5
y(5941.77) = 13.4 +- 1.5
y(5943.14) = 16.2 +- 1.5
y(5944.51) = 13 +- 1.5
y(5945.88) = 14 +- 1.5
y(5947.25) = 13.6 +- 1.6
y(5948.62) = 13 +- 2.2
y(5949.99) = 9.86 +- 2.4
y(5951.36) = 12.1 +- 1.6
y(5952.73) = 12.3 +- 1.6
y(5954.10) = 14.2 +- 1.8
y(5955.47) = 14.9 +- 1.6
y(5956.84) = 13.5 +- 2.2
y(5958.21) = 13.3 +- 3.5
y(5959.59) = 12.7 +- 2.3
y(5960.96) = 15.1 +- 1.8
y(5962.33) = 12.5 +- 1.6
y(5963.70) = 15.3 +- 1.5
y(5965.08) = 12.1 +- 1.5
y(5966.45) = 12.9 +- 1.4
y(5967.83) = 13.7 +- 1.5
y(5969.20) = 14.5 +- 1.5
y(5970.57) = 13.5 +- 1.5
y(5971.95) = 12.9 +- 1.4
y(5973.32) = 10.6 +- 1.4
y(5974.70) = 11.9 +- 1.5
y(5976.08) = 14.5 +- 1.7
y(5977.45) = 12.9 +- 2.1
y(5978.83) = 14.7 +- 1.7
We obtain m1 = 2.3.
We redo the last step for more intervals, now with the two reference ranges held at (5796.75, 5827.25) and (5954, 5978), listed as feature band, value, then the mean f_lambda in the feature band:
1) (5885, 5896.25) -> 2.9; 9.87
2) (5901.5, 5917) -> -1.0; 14.1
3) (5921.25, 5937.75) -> 1.6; 12.1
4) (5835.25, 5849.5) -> -1.1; 14.2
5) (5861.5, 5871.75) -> 0.0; 13.2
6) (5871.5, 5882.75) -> -0.4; 13.8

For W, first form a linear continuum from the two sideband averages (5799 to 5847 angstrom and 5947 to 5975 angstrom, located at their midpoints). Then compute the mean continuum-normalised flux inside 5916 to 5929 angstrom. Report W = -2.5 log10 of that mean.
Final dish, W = 0.05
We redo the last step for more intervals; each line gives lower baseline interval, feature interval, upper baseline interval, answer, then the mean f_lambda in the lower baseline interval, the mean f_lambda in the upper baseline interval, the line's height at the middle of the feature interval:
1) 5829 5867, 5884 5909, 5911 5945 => 0.21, 13.7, 13.2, 13.4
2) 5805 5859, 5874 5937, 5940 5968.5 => 0.09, 13.6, 13.4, 13.5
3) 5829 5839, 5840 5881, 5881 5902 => -0.08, 14.3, 10.7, 12.7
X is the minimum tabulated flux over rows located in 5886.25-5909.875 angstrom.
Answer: 7.14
